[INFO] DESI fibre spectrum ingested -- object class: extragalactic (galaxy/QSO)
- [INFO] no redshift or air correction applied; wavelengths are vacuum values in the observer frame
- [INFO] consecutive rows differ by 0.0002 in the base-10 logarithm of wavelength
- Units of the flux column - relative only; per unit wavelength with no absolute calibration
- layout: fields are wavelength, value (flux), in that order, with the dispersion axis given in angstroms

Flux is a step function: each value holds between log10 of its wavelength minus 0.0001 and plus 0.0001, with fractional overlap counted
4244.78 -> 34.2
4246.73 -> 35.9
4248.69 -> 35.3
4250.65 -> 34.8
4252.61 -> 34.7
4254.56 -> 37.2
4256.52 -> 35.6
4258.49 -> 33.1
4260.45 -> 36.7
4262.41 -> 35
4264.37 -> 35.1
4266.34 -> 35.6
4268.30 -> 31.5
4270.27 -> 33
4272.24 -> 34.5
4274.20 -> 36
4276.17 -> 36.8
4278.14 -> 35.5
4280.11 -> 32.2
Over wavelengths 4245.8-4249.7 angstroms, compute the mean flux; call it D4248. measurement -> 35.5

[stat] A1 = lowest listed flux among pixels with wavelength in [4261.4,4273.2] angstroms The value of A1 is 31.5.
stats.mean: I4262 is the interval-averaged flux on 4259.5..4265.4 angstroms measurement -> 35.6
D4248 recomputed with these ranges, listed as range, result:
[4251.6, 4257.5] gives 35.9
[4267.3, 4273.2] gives 33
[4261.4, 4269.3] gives 34.3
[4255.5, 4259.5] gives 34.3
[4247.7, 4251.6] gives 35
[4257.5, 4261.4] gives 34.8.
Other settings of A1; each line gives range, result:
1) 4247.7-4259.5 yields 33.1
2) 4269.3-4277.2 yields 33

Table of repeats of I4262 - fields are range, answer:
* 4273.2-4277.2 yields 36.4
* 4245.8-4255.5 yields 35.6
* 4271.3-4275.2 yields 35.3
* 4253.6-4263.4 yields 35.5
